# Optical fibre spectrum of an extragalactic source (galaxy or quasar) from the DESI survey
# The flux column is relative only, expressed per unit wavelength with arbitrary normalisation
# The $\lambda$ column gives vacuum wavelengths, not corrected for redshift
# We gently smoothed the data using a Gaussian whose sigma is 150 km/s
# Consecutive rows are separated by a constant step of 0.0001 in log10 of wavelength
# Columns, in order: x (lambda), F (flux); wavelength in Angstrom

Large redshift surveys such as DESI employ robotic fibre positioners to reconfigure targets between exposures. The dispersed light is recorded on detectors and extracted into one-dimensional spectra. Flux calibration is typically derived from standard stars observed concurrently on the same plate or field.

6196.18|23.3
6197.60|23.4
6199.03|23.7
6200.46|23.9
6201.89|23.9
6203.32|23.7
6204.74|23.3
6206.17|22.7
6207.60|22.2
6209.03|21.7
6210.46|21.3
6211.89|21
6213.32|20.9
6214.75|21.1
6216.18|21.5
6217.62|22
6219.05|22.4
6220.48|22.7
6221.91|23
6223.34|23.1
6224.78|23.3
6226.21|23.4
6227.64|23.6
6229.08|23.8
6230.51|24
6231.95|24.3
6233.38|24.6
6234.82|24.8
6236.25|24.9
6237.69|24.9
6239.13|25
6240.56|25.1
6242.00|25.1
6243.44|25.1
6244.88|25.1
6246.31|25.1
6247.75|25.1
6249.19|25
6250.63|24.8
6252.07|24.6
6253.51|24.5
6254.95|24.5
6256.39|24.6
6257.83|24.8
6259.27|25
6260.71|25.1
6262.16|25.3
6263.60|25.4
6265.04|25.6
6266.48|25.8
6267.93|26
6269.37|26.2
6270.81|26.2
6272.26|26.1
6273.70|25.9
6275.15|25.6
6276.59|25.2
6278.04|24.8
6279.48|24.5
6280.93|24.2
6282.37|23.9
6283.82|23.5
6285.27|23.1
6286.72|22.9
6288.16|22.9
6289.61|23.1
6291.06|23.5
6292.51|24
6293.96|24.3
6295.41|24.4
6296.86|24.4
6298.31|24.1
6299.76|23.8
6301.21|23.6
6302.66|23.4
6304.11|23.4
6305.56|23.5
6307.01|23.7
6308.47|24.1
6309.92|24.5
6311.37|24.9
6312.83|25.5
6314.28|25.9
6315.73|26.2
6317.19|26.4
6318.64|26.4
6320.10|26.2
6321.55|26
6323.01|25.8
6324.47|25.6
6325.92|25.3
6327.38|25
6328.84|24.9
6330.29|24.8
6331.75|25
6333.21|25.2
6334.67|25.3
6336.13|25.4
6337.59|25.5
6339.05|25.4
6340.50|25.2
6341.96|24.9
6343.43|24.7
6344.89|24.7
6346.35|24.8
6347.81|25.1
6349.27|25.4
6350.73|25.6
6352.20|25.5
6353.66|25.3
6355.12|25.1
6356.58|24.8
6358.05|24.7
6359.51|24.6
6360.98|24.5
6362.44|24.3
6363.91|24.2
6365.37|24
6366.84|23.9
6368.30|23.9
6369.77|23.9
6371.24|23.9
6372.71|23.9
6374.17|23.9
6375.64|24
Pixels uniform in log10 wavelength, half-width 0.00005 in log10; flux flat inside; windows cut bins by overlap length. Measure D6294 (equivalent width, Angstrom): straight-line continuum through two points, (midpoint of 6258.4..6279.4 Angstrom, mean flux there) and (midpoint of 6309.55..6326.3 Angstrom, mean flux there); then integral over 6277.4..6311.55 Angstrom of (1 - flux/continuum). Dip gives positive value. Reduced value 2.43 Angstrom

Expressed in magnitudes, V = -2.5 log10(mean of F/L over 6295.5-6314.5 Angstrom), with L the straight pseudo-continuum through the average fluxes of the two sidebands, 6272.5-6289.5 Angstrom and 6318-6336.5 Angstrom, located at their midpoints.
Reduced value 0.030 mag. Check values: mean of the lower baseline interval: 24.2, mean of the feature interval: 24.2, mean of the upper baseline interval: 25.4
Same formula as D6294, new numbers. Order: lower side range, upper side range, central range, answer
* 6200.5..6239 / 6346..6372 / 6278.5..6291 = 0.1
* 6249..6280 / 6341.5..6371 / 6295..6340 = -0.1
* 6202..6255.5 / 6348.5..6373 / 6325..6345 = -0.6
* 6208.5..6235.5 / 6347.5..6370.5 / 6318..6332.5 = -0.8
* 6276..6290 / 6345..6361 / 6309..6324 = -0.8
